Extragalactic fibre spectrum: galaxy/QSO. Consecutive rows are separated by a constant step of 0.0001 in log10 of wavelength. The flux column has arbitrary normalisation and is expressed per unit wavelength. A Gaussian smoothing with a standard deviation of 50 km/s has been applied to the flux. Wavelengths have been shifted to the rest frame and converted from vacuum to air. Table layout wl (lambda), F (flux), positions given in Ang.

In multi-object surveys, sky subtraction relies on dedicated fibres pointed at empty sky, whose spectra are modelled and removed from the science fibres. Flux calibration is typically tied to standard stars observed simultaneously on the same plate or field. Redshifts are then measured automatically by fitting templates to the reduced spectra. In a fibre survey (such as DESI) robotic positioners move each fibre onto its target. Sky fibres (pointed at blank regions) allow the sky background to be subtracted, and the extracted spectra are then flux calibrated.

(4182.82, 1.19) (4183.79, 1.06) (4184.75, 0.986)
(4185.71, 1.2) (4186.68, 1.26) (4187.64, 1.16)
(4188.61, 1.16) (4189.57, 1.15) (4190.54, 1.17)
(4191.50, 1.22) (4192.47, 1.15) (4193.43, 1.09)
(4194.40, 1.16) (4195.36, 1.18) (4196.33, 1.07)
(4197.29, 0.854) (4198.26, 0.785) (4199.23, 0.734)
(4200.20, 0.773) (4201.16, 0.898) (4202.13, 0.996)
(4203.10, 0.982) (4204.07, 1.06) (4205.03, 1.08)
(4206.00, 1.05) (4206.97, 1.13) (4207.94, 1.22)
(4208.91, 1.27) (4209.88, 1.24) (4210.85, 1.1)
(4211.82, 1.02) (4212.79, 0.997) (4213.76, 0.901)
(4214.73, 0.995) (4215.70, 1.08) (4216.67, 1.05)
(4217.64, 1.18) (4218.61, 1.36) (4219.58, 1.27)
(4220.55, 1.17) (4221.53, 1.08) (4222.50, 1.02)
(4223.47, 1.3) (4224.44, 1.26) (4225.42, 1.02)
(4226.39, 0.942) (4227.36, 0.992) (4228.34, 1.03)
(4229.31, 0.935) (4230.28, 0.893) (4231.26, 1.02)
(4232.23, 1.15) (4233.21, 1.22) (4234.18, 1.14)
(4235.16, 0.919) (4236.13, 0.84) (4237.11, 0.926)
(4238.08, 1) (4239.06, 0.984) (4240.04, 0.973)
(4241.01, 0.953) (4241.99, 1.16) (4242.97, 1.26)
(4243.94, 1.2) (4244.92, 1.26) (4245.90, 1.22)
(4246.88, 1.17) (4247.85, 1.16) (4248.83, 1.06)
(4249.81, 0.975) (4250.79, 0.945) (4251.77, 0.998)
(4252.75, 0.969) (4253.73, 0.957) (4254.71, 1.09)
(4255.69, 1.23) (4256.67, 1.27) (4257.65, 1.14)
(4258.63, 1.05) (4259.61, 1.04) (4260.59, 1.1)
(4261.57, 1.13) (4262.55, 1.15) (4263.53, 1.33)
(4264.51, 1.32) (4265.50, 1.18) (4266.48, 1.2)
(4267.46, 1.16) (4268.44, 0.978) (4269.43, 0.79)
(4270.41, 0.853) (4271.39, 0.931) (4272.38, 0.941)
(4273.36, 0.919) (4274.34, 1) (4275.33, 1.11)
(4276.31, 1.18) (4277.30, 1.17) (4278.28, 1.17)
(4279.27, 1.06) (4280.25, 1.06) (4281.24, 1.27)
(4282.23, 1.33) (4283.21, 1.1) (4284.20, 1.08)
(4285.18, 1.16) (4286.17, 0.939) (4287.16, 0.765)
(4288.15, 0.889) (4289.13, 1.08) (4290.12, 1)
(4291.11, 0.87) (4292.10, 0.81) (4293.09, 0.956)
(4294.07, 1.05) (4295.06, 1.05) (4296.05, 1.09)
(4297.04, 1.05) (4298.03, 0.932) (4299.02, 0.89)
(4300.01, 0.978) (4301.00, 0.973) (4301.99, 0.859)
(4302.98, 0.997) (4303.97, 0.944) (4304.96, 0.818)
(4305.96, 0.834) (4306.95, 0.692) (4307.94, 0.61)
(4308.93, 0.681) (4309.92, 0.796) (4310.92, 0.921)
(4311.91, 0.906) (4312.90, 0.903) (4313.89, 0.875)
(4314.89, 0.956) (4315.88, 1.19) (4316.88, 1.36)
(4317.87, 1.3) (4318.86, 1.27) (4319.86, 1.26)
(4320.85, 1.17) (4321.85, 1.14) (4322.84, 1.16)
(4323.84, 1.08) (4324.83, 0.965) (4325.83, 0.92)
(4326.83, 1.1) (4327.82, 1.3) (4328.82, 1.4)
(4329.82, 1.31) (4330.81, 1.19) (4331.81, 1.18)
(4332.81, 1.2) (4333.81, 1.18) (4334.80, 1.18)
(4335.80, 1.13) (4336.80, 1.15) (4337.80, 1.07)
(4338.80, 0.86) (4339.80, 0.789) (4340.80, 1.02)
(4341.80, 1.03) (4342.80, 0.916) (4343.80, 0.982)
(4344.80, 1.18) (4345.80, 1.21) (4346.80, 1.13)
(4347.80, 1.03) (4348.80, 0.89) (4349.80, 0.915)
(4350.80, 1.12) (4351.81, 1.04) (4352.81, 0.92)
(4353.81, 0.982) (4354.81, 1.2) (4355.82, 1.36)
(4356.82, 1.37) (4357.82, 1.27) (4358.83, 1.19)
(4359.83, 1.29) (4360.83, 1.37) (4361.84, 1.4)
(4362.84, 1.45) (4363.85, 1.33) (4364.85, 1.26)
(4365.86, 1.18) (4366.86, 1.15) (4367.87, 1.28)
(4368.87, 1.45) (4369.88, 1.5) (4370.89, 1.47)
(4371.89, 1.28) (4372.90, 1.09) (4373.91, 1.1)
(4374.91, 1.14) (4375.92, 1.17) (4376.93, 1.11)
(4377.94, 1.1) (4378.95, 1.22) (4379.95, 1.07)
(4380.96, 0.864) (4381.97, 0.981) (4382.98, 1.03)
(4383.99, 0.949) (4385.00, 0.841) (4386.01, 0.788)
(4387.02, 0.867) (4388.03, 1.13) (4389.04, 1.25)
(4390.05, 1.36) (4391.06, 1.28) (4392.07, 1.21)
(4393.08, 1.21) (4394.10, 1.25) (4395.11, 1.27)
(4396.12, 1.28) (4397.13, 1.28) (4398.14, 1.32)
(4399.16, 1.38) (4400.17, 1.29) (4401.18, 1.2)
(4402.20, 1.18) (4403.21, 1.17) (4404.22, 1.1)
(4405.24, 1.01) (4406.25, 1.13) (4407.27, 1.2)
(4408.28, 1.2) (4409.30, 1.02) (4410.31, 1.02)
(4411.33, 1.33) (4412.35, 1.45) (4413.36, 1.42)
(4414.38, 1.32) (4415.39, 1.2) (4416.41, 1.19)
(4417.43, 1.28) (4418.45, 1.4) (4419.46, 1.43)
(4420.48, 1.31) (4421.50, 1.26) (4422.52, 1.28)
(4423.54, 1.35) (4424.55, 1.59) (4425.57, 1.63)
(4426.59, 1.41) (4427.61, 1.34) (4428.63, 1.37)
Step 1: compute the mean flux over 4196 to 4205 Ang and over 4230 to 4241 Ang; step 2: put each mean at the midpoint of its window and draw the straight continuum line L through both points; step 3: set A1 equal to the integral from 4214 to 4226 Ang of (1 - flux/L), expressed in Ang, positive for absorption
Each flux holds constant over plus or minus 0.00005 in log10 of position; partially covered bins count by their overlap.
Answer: -2.2 Ang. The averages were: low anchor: 0.912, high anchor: 1.01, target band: 1.14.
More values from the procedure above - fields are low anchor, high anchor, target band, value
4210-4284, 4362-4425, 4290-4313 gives 4.75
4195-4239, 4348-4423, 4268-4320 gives 5.79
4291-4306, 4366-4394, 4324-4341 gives -1.40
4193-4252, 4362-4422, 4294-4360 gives 5.50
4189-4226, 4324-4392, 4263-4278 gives 0.45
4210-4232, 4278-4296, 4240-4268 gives -1.91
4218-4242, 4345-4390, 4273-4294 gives 1.01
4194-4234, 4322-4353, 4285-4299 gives 1.41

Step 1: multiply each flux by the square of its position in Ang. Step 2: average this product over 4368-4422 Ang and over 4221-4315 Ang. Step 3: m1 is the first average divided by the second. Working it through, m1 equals 1.2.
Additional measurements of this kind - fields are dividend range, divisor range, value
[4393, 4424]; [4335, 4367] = 1.13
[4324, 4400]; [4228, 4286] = 1.12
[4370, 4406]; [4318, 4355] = 1.08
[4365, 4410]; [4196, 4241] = 1.21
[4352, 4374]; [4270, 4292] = 1.27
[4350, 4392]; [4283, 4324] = 1.23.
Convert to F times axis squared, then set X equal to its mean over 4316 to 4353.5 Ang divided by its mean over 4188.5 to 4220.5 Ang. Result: 1.10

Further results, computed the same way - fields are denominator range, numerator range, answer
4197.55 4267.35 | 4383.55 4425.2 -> 1.23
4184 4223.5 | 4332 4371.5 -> 1.15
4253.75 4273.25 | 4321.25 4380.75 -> 1.11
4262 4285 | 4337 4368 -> 1.07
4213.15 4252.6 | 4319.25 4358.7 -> 1.09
